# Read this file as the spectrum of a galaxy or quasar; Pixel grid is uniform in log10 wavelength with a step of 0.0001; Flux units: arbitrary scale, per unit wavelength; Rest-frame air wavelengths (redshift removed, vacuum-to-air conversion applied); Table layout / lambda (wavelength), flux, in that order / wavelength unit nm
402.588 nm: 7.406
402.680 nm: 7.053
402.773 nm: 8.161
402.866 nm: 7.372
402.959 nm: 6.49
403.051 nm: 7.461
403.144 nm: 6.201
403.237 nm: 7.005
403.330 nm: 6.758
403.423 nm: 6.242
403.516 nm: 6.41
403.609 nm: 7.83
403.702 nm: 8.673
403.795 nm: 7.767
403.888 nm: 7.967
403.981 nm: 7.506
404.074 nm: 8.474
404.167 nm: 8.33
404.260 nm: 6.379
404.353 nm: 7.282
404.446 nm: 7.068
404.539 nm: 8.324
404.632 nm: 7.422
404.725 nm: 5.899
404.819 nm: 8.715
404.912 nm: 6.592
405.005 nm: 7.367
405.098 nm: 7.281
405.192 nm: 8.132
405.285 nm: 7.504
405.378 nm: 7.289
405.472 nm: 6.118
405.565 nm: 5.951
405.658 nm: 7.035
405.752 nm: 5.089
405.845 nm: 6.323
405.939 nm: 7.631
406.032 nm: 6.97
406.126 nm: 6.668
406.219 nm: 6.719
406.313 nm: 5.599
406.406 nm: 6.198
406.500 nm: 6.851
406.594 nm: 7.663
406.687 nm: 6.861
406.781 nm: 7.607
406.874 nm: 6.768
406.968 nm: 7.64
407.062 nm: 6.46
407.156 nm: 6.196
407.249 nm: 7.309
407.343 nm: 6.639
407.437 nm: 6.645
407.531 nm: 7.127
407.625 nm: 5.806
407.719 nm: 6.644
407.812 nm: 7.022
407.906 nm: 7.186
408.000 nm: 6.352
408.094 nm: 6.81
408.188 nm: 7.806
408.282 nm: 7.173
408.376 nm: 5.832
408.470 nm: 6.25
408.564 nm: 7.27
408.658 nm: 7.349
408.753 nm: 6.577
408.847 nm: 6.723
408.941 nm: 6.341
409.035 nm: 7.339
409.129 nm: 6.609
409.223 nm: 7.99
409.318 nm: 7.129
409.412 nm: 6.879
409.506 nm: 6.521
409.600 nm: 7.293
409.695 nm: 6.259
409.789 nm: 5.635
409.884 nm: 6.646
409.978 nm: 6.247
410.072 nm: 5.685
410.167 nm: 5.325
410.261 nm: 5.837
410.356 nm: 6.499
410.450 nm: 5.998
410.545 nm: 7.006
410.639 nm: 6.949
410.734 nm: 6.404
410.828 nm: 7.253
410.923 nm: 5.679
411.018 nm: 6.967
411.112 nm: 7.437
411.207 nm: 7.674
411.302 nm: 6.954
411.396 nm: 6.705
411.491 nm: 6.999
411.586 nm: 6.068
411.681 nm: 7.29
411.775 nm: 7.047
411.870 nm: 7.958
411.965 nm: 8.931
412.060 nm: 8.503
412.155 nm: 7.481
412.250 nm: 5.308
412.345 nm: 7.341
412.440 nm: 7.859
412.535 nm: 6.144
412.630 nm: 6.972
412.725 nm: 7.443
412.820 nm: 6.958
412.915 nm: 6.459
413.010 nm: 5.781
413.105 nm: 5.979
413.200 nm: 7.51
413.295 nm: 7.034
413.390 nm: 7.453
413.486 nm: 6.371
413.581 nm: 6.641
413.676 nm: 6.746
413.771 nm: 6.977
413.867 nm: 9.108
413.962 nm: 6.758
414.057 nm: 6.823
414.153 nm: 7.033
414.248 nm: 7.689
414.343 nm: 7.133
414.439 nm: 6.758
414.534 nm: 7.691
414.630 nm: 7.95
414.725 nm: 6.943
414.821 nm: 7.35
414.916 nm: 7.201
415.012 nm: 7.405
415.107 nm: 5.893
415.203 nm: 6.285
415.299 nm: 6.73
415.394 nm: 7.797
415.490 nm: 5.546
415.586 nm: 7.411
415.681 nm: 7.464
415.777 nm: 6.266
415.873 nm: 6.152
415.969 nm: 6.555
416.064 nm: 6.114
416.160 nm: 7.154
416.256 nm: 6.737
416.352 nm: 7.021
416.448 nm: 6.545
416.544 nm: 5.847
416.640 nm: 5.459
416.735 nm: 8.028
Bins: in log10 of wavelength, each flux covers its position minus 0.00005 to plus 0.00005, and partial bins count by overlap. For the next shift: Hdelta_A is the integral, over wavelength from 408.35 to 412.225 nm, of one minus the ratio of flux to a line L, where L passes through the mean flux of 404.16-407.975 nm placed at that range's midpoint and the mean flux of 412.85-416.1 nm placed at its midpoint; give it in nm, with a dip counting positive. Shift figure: 0.06 nm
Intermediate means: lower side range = 6.92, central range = 6.81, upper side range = 6.92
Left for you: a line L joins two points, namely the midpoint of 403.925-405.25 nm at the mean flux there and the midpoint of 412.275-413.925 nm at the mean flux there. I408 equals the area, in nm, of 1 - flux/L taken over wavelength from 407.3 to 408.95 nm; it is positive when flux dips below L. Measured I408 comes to 0.12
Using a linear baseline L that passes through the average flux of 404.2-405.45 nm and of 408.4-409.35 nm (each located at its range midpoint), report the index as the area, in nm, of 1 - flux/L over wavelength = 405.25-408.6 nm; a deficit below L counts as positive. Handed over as 0.17 nm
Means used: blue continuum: 7.31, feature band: 6.75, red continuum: 6.92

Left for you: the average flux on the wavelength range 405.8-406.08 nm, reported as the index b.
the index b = 6.96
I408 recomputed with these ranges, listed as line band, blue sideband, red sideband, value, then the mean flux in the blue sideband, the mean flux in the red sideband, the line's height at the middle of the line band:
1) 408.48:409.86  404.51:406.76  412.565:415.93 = 0.02 nm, 6.92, 6.96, 6.94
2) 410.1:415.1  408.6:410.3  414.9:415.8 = -0.21 nm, 6.58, 6.8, 6.7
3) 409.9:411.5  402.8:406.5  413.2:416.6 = 0.10 nm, 7.08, 6.93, 6.99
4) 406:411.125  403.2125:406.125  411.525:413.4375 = 0.32 nm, 7.2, 7.08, 7.14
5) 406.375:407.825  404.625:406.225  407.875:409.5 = 0.01 nm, 6.92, 6.91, 6.91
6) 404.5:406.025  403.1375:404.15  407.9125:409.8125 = 0.04 nm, 7.42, 6.83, 7.24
